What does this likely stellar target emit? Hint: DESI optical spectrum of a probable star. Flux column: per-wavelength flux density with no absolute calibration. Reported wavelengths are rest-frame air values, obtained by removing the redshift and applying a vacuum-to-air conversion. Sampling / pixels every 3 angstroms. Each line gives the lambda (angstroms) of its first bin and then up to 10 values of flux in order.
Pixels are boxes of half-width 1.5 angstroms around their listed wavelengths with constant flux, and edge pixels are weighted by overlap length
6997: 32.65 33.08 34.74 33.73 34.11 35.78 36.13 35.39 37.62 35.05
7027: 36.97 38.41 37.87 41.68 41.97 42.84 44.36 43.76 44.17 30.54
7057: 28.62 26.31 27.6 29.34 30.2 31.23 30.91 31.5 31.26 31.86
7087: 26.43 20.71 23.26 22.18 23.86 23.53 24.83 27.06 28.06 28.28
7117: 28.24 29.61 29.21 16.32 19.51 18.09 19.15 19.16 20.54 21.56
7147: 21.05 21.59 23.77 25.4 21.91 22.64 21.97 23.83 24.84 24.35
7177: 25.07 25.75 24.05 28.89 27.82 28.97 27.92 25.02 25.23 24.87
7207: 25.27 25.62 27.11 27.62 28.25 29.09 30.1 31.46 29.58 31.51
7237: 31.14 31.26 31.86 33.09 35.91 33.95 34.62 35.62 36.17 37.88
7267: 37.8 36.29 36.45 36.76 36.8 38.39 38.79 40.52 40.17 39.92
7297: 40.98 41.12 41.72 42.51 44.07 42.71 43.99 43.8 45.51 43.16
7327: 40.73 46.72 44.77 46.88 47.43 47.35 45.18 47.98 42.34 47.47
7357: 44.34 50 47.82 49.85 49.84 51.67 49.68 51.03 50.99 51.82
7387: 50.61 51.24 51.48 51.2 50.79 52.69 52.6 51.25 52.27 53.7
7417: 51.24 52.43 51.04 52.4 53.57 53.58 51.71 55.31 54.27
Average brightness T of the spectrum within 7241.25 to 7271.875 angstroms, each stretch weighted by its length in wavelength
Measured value 35.3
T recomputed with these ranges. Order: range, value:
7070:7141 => 25.3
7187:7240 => 28.1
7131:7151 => 20.2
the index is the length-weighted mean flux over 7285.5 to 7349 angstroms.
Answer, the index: 43.6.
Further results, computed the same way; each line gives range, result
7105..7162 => 23.3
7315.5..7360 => 45.4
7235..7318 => 37.9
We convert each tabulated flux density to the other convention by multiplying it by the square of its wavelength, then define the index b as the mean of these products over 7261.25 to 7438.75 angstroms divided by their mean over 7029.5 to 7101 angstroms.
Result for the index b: 1.55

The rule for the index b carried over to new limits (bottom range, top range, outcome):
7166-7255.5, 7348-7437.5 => 1.88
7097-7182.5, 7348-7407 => 2.26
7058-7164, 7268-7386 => 1.88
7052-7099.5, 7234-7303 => 1.38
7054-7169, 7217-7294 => 1.44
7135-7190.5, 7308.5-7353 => 2.00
